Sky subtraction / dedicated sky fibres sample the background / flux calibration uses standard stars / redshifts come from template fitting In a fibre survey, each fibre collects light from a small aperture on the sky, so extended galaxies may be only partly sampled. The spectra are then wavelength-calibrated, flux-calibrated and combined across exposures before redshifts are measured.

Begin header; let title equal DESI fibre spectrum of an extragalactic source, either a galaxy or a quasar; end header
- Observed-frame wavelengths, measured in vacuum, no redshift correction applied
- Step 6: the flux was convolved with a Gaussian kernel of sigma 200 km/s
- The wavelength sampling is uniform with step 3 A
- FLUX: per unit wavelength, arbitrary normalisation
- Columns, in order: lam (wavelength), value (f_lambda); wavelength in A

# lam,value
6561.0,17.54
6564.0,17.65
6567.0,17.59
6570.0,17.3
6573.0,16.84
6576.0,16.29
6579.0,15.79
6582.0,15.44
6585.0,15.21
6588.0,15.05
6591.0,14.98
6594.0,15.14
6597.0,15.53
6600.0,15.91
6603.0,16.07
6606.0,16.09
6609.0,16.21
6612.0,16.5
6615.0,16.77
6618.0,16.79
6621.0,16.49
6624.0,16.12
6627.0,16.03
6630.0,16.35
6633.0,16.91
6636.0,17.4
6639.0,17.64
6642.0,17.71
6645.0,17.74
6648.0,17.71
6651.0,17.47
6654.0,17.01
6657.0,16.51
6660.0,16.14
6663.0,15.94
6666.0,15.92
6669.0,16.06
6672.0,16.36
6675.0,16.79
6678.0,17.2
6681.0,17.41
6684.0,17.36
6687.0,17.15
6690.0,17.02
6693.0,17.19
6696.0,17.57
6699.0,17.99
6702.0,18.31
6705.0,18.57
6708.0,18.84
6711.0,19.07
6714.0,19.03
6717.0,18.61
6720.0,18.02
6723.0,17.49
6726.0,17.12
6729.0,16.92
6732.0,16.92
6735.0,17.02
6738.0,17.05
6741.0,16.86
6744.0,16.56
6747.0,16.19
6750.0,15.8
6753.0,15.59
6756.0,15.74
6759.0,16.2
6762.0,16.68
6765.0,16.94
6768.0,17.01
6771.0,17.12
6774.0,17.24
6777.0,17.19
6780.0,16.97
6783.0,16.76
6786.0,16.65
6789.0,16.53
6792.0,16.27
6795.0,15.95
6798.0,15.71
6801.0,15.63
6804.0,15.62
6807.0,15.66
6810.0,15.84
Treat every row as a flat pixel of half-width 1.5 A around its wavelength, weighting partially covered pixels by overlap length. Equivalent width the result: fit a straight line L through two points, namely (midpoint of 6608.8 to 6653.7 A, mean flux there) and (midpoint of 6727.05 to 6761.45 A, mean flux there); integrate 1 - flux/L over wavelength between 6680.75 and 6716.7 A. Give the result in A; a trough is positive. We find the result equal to -2.9 A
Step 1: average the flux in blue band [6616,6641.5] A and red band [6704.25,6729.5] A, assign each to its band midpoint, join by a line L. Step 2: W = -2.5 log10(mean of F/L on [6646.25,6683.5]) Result 0.04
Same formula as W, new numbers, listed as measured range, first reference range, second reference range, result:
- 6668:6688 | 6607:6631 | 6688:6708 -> 0.04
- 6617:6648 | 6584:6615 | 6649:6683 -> -0.05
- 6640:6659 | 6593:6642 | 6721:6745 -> -0.05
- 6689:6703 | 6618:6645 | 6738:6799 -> -0.06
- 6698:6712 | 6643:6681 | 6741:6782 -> -0.12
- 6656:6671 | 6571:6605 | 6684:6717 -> 0.08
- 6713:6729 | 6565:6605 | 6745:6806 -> -0.11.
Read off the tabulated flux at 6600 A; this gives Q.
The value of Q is 15.91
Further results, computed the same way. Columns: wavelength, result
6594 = 15.14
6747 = 16.19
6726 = 17.12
